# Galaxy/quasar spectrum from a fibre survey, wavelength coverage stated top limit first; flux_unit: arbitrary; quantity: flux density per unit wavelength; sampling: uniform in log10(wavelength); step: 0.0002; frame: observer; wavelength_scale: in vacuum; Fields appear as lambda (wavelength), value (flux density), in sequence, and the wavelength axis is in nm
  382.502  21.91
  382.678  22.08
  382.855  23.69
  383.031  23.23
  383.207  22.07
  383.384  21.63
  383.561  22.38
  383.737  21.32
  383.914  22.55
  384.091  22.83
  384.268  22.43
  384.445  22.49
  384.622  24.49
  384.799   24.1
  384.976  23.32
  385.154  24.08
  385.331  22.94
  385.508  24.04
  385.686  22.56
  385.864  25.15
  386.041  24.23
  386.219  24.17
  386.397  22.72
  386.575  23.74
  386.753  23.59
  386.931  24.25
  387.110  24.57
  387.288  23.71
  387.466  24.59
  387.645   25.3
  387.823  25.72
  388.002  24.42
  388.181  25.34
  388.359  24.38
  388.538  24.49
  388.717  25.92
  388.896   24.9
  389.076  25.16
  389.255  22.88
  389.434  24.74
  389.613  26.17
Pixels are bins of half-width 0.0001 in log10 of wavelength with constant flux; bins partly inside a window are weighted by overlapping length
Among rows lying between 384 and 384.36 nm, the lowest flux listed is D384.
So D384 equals 22.43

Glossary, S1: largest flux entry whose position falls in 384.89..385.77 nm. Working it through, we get 24.08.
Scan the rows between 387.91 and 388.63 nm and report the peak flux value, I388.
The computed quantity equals 25.34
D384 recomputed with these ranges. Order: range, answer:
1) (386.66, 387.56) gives 23.59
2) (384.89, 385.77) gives 22.56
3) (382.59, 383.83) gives 21.32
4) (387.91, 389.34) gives 22.88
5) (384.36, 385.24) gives 22.49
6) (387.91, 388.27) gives 24.42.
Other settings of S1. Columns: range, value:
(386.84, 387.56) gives 24.59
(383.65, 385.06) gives 24.49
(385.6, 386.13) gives 25.15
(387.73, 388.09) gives 25.72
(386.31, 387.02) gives 24.25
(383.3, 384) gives 22.55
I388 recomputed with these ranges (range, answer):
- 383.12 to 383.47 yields 22.07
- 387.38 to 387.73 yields 25.3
